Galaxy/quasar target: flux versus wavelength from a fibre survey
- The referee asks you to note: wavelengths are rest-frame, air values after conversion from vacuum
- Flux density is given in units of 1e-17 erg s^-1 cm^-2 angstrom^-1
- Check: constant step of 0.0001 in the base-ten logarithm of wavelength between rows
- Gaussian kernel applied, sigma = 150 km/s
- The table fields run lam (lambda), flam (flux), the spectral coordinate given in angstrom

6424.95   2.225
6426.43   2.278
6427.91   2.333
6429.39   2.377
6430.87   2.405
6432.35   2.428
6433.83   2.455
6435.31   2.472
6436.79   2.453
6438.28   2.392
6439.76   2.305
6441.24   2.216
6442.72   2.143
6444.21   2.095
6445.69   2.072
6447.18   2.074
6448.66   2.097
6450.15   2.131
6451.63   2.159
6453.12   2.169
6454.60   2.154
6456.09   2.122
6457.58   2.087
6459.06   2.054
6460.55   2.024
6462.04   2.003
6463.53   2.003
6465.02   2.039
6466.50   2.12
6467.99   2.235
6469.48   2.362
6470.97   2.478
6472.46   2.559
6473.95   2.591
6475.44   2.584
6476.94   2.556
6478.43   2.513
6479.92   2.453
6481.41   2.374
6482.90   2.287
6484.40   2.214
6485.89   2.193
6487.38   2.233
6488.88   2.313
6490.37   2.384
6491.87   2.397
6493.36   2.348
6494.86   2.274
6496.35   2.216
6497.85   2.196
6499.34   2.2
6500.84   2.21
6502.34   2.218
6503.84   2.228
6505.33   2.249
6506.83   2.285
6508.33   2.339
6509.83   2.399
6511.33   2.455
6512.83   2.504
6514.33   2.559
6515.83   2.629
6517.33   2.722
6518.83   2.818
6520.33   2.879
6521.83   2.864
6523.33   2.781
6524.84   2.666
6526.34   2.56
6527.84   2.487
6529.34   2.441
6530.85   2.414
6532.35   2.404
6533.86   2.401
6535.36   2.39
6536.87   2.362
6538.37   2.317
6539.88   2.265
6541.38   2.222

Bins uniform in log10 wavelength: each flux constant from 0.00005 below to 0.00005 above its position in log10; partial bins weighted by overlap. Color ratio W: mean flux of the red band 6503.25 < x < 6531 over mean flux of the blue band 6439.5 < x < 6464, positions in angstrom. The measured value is 1.21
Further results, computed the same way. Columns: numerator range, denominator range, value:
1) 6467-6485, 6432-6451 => 1.08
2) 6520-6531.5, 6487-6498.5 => 1.14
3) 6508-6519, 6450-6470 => 1.20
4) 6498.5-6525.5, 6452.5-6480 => 1.10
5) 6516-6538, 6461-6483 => 1.10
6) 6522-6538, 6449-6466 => 1.20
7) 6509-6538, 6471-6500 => 1.08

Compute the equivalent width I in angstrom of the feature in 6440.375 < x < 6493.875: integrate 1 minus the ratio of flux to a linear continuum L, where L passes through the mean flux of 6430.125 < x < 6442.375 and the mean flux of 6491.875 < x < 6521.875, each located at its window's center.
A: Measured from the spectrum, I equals 3.4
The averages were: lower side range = 2.38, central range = 2.25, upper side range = 2.42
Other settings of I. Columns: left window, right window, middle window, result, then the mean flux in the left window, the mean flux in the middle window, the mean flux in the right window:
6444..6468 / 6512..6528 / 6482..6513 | 2.3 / 2.09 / 2.29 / 2.69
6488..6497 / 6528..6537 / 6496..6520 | -0.5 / 2.32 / 2.4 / 2.41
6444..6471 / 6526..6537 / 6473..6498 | -1.4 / 2.12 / 2.37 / 2.43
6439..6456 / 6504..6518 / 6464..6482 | -1.0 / 2.15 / 2.4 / 2.45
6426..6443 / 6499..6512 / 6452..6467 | 1.7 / 2.36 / 2.08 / 2.29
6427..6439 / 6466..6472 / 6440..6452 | 1.3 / 2.41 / 2.13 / 2.32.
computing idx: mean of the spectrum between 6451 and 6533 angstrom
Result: 2.36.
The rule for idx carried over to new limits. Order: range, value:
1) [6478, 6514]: 2.31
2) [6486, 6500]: 2.28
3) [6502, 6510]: 2.28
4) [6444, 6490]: 2.24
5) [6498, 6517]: 2.36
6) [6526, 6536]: 2.44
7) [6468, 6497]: 2.38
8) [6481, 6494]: 2.3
